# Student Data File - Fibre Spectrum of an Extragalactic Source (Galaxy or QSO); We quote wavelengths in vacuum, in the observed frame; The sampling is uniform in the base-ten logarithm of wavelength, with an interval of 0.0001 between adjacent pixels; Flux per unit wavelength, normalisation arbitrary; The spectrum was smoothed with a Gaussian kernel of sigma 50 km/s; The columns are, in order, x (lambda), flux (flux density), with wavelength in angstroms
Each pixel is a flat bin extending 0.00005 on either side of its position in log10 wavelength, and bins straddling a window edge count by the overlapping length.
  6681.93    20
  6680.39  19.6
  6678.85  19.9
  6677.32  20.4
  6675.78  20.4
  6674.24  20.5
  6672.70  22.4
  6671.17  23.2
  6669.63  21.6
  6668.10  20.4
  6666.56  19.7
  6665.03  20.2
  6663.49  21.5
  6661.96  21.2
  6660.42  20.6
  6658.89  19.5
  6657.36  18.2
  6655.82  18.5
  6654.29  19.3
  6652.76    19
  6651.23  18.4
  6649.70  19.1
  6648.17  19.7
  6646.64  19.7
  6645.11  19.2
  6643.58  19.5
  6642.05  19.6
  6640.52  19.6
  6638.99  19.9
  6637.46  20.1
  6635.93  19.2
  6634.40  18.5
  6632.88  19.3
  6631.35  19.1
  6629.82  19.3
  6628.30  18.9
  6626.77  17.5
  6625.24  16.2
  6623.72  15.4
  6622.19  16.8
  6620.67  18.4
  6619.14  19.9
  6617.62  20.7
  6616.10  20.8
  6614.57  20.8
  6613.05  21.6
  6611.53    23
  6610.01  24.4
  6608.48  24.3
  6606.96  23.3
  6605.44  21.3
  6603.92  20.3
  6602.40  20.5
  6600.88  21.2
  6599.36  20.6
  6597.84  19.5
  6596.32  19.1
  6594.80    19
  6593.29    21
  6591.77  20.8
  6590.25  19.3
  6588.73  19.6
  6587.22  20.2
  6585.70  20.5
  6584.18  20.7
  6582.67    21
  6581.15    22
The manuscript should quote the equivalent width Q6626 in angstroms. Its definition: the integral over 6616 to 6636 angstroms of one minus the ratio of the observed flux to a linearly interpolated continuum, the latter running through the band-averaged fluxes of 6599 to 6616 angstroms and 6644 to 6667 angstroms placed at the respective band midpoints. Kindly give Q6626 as 2.4 angstroms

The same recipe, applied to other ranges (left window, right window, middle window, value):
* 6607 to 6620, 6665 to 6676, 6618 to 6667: 5.55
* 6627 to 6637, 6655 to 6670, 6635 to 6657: 0.21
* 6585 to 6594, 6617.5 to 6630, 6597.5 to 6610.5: -1.69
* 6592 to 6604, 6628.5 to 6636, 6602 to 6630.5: -0.83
